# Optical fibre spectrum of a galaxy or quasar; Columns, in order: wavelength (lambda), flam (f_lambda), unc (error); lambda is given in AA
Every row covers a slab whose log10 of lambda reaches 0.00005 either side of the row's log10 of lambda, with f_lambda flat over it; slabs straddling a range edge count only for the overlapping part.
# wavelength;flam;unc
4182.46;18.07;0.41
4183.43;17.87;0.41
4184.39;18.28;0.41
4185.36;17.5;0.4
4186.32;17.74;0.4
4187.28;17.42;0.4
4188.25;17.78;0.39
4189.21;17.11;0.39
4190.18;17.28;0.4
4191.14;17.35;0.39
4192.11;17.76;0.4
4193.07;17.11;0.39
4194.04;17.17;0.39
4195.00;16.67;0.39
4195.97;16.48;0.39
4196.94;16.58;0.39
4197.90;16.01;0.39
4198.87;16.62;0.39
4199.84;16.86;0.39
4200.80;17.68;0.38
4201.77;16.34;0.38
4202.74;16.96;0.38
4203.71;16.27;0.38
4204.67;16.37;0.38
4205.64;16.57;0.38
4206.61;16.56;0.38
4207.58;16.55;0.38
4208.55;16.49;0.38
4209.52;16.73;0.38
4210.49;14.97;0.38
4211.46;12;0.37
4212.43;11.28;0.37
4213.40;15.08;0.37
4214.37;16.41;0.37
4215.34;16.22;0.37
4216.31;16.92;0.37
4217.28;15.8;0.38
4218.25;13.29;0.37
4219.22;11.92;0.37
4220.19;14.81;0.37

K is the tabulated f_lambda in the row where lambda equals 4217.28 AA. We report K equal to 15.8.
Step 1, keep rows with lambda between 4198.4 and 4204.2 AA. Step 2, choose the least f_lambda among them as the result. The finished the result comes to 16.27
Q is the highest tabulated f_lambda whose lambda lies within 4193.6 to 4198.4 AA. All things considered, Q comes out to 17.17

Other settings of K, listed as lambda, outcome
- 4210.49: 14.97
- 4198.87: 16.62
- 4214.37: 16.41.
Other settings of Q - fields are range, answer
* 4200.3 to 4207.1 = 17.68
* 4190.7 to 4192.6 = 17.76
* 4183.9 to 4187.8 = 18.28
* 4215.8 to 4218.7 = 16.92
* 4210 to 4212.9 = 14.97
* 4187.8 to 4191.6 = 17.78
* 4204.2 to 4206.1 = 16.57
